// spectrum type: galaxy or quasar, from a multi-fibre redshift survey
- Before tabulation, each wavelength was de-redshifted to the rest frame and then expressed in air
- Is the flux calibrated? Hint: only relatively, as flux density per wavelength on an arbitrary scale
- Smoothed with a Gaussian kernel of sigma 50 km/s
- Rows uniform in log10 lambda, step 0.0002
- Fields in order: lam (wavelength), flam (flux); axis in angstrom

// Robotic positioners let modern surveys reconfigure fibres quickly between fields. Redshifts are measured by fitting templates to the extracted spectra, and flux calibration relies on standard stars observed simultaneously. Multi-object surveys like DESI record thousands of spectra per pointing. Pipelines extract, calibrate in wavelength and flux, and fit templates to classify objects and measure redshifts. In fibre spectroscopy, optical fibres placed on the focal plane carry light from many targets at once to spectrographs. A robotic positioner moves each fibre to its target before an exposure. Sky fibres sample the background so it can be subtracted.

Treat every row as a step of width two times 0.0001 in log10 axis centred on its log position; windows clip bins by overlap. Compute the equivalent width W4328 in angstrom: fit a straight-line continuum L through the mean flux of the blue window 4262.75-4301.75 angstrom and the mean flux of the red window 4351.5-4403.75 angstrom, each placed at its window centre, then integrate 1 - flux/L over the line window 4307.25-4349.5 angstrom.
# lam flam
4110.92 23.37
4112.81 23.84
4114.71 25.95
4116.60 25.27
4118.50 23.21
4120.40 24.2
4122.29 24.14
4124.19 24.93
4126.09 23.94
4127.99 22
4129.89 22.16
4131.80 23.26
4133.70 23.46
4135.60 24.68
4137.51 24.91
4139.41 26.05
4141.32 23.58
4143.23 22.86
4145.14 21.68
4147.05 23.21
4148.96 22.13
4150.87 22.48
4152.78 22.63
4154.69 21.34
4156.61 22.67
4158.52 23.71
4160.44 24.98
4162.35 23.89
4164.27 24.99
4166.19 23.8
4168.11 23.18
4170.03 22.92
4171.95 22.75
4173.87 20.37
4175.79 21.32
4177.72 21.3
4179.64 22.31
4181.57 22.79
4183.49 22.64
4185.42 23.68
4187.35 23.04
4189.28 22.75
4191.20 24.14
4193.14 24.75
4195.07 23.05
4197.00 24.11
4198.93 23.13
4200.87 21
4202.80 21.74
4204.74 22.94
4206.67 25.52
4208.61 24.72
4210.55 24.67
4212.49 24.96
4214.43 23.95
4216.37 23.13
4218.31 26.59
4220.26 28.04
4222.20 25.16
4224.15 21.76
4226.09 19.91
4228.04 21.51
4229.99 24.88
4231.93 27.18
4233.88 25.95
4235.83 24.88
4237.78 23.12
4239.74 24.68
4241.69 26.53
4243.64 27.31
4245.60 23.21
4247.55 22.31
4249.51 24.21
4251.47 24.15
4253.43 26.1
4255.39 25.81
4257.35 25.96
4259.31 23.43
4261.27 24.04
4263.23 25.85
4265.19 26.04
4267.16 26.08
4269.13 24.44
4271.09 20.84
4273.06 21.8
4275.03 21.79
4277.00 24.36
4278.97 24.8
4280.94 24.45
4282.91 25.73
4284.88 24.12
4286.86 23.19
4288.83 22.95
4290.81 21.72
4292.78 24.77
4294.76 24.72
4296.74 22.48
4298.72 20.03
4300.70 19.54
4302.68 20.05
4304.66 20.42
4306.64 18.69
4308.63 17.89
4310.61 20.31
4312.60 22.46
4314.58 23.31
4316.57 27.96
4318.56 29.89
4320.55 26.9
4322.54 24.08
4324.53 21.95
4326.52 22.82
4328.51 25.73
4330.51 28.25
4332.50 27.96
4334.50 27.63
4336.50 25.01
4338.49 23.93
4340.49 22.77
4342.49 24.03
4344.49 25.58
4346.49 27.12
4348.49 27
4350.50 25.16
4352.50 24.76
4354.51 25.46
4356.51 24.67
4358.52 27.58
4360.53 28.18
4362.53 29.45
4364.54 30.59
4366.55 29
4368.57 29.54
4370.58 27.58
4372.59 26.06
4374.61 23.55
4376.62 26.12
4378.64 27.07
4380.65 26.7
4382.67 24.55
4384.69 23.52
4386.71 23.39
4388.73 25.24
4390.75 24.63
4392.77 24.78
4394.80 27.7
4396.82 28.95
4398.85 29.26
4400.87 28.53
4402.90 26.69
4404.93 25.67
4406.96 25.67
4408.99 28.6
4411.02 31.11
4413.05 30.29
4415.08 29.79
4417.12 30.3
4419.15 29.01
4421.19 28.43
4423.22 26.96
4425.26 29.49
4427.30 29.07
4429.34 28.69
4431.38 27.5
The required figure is 0.3 angstrom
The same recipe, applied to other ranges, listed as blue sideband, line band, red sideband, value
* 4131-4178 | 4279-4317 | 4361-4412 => 4.7 angstrom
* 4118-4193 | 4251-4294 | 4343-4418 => 1.6 angstrom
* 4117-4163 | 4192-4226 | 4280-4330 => -1.0 angstrom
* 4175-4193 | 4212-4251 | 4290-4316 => -3.9 angstrom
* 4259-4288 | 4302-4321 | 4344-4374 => 2.1 angstrom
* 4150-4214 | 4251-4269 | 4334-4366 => -0.5 angstrom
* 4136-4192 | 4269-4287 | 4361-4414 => 1.1 angstrom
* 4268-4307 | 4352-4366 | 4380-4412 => -1.2 angstrom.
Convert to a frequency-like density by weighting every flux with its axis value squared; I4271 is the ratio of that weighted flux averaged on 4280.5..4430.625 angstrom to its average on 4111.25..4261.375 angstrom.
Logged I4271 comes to 1.17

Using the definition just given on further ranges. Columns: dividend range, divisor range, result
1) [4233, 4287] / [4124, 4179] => 1.12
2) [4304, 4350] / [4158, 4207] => 1.14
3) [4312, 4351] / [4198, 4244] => 1.11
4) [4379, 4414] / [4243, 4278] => 1.18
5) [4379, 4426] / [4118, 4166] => 1.32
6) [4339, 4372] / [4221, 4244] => 1.16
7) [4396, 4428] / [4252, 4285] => 1.25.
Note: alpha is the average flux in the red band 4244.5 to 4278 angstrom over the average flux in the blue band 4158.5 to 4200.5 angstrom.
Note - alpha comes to 1.0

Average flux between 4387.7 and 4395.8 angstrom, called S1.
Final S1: 25.6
